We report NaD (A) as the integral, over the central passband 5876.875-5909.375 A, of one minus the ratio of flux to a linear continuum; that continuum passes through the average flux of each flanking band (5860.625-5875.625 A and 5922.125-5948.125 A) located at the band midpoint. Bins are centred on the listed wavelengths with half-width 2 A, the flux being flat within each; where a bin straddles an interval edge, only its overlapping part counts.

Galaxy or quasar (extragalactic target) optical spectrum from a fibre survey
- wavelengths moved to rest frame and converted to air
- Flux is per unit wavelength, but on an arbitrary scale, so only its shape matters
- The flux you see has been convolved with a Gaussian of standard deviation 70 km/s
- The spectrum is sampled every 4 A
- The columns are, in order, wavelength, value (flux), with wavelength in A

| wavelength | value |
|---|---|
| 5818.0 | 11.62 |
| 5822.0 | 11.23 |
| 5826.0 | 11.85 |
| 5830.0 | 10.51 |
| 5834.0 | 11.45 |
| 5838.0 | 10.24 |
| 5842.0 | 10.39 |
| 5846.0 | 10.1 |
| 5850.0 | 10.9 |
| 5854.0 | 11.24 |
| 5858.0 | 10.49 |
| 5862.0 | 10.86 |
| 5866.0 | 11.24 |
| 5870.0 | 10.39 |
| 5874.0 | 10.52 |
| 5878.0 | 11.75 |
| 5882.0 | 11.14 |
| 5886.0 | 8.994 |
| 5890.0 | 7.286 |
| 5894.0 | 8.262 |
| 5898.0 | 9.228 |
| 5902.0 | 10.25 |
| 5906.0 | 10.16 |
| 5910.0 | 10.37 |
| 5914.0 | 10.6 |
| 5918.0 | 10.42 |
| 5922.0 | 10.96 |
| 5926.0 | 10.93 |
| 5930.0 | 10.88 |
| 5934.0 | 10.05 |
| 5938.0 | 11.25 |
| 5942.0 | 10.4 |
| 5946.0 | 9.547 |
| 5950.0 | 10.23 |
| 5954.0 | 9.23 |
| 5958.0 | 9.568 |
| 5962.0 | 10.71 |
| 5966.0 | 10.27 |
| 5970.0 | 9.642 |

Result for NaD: 3.2 A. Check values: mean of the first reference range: 10.8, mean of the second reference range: 10.5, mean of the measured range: 9.61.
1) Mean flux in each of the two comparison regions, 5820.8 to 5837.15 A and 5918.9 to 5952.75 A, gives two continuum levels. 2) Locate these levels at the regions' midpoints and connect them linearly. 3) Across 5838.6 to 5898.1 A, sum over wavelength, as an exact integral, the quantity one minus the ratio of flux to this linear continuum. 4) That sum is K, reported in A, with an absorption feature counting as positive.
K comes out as 3.9 A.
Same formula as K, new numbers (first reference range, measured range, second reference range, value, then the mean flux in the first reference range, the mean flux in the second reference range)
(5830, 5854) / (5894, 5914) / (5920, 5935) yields 1.56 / 10.7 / 10.7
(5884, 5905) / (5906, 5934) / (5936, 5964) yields -3.44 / 8.87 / 10.1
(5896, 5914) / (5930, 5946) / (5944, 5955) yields -1.10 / 10.1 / 9.71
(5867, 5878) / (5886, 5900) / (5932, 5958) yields 2.92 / 10.8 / 10.1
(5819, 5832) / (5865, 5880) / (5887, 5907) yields -1.86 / 11.2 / 8.98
